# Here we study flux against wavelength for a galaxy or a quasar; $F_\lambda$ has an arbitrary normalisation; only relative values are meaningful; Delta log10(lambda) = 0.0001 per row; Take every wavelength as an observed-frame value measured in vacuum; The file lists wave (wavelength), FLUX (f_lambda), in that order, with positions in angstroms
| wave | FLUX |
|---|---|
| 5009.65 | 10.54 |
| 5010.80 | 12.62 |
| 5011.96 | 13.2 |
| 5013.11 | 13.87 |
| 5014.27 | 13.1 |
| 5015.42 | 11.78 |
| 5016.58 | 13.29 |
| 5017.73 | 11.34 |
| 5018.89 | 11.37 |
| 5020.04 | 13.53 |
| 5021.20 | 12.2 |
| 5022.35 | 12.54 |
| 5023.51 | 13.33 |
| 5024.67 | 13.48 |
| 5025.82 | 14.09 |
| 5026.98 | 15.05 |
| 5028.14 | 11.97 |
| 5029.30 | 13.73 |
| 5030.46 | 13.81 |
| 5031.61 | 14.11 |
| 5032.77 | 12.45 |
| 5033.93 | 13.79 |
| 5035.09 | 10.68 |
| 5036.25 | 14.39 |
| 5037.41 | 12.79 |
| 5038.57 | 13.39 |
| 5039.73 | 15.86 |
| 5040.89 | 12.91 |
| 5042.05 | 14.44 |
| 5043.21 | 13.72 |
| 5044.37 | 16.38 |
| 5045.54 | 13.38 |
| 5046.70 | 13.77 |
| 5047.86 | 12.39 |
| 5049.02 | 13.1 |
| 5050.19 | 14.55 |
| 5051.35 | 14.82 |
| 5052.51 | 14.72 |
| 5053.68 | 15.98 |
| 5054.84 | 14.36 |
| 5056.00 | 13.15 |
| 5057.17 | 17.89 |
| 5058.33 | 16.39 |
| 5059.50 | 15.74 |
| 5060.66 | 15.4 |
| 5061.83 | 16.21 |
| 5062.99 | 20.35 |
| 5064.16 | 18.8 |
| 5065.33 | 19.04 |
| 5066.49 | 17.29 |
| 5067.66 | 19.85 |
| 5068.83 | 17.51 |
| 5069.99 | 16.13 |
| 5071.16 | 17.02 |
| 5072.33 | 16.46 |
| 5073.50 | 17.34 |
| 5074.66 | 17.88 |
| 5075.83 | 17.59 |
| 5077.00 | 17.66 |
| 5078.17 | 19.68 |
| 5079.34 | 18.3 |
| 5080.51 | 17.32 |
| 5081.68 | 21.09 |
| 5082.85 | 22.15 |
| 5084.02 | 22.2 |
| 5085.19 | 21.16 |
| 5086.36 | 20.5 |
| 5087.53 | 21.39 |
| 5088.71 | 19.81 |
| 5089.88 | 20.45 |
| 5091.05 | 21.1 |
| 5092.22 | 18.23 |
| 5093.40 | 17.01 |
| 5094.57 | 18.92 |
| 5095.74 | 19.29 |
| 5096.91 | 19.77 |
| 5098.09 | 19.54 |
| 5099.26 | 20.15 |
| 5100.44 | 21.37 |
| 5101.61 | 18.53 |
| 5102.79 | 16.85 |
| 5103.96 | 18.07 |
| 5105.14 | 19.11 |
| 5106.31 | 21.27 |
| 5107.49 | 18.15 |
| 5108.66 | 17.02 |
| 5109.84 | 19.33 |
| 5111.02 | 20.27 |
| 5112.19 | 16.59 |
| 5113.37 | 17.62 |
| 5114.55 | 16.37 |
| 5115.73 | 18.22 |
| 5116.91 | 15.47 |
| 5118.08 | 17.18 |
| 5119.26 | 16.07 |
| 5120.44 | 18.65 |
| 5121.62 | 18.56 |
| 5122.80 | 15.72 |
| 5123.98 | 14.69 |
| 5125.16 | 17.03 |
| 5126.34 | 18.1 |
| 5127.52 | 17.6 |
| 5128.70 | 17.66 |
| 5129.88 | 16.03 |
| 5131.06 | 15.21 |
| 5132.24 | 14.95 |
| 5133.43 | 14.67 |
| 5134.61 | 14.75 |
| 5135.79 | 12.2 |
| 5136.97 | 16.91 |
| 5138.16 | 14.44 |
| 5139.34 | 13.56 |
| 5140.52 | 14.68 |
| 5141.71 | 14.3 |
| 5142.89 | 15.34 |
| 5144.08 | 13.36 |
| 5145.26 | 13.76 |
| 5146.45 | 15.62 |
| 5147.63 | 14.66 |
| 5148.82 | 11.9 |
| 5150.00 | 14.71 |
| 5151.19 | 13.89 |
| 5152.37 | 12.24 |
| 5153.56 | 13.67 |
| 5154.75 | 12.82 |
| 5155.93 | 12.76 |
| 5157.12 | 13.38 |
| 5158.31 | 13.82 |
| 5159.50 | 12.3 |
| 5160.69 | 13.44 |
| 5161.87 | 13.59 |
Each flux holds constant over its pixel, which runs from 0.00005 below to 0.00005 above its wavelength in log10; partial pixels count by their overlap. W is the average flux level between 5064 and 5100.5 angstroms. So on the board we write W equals 19.1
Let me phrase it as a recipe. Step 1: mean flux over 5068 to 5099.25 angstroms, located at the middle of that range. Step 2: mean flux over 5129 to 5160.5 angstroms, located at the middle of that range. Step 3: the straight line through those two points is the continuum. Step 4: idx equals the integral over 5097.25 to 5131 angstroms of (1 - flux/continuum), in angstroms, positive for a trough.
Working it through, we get -2.6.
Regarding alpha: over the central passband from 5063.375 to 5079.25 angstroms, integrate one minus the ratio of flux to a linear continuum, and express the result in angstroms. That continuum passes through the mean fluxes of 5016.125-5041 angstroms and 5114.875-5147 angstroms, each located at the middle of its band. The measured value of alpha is -4.1 angstroms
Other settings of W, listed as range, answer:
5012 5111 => 16.4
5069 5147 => 17.6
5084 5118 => 19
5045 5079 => 16.4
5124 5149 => 15.1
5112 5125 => 16.8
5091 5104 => 19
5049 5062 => 15.2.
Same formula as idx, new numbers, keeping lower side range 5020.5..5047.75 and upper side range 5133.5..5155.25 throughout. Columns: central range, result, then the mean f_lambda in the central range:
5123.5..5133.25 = -1.6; 16.4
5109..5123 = -3.6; 17.5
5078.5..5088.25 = -4.7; 20.5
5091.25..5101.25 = -4.0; 19.3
